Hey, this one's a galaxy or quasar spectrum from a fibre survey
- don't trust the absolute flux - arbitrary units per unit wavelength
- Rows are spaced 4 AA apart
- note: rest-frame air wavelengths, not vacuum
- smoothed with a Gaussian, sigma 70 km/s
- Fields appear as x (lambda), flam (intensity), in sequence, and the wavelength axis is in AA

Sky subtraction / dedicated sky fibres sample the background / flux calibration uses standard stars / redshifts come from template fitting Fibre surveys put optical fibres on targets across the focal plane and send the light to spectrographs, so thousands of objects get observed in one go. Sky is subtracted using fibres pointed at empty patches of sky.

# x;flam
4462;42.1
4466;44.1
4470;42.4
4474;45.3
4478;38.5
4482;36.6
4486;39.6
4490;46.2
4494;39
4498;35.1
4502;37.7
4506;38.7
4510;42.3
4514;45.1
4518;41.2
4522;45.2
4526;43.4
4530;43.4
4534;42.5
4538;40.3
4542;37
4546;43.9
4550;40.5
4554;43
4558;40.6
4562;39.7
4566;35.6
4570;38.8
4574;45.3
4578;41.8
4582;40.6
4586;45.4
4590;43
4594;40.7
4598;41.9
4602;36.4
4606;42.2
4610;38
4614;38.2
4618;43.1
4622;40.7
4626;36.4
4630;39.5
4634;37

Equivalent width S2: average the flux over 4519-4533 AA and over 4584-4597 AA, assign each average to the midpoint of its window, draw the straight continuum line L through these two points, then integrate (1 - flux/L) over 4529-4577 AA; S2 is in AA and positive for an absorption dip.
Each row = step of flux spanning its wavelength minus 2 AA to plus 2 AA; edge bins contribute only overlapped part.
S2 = 2.8 AA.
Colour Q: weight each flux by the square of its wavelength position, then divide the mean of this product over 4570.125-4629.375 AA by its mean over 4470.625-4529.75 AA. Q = 1.0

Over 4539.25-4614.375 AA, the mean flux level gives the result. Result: 40.7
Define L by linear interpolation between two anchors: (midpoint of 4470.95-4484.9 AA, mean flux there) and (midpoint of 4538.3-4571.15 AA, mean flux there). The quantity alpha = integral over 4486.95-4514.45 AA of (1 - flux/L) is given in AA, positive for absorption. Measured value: -0.1 AA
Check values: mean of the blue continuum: 40.3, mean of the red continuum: 39.9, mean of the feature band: 40.3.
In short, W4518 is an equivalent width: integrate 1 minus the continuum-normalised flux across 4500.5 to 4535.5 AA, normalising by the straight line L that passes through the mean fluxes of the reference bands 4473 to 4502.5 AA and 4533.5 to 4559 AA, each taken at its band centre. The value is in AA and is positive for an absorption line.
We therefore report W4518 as -1.6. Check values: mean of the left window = 39.7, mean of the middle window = 42.2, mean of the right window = 41.1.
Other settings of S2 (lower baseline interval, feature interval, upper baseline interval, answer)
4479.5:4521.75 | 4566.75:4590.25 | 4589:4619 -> -1.05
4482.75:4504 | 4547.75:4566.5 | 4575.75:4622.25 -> 0.04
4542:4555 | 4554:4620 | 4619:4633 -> -0.76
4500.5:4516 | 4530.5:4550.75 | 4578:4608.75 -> 0.07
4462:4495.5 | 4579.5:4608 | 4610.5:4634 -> -1.25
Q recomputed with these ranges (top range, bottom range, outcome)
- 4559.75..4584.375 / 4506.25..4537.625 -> 0.96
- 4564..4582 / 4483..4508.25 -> 1.06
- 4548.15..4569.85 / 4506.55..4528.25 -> 0.94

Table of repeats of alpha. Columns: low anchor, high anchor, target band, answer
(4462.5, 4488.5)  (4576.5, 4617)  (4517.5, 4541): -0.8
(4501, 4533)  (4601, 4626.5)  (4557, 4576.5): 0.4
